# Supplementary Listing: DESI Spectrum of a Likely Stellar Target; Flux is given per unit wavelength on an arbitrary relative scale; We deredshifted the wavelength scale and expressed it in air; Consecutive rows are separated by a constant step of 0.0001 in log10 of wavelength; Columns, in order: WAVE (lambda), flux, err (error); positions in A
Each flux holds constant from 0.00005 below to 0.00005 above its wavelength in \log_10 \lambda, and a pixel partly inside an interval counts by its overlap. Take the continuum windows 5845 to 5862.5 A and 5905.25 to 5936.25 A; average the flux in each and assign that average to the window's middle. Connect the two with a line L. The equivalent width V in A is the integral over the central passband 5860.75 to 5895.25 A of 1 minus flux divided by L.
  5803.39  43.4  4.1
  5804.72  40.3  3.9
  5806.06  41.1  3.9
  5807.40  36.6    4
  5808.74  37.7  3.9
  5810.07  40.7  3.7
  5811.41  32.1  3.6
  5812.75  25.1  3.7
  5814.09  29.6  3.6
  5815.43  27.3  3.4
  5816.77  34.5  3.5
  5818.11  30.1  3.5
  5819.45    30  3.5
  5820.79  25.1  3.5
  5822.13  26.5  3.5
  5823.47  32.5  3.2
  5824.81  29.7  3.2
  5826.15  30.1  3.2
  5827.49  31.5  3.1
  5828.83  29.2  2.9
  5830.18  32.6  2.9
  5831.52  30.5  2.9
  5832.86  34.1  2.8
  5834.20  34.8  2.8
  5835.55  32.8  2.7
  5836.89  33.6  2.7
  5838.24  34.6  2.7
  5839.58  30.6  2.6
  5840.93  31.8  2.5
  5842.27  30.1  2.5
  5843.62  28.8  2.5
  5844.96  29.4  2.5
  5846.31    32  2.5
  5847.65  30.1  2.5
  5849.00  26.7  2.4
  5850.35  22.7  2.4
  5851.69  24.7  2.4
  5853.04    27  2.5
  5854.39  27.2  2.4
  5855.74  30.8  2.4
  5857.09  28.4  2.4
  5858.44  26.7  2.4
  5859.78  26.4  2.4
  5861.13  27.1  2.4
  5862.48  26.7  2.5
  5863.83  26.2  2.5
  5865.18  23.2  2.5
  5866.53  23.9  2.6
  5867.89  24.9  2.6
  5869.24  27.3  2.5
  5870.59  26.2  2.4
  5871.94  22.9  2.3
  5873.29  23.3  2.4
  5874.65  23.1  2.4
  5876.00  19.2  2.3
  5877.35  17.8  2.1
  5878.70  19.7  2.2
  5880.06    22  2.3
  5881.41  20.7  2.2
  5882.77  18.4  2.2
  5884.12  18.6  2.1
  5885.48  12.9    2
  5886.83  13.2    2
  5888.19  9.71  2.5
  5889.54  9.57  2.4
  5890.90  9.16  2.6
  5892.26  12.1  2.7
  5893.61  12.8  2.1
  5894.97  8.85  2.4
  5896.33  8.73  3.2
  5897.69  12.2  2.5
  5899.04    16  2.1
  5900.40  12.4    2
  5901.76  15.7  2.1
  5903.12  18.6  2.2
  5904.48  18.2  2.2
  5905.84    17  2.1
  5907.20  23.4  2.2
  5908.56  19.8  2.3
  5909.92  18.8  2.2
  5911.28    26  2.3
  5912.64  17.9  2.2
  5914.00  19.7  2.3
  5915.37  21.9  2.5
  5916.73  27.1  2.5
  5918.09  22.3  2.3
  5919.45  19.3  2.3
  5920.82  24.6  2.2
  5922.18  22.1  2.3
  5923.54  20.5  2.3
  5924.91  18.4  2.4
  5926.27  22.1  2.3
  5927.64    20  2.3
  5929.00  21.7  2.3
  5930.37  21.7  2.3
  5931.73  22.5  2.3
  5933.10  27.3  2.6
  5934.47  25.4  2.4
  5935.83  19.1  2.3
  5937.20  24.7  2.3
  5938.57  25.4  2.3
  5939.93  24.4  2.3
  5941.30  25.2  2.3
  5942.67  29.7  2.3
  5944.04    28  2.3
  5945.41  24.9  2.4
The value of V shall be 8.6 A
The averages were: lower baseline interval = 27.5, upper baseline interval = 21.7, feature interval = 19.3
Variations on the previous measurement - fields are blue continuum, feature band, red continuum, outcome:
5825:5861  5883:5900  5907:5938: 8.8 A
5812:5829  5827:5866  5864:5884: -5.0 A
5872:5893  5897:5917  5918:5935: 1.0 A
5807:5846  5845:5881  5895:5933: 1.7 A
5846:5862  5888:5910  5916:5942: 9.2 A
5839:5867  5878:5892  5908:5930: 5.3 A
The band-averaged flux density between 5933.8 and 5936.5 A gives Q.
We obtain 22.3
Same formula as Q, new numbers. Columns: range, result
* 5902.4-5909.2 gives 19.4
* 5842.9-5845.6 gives 29.1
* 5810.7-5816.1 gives 28.6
